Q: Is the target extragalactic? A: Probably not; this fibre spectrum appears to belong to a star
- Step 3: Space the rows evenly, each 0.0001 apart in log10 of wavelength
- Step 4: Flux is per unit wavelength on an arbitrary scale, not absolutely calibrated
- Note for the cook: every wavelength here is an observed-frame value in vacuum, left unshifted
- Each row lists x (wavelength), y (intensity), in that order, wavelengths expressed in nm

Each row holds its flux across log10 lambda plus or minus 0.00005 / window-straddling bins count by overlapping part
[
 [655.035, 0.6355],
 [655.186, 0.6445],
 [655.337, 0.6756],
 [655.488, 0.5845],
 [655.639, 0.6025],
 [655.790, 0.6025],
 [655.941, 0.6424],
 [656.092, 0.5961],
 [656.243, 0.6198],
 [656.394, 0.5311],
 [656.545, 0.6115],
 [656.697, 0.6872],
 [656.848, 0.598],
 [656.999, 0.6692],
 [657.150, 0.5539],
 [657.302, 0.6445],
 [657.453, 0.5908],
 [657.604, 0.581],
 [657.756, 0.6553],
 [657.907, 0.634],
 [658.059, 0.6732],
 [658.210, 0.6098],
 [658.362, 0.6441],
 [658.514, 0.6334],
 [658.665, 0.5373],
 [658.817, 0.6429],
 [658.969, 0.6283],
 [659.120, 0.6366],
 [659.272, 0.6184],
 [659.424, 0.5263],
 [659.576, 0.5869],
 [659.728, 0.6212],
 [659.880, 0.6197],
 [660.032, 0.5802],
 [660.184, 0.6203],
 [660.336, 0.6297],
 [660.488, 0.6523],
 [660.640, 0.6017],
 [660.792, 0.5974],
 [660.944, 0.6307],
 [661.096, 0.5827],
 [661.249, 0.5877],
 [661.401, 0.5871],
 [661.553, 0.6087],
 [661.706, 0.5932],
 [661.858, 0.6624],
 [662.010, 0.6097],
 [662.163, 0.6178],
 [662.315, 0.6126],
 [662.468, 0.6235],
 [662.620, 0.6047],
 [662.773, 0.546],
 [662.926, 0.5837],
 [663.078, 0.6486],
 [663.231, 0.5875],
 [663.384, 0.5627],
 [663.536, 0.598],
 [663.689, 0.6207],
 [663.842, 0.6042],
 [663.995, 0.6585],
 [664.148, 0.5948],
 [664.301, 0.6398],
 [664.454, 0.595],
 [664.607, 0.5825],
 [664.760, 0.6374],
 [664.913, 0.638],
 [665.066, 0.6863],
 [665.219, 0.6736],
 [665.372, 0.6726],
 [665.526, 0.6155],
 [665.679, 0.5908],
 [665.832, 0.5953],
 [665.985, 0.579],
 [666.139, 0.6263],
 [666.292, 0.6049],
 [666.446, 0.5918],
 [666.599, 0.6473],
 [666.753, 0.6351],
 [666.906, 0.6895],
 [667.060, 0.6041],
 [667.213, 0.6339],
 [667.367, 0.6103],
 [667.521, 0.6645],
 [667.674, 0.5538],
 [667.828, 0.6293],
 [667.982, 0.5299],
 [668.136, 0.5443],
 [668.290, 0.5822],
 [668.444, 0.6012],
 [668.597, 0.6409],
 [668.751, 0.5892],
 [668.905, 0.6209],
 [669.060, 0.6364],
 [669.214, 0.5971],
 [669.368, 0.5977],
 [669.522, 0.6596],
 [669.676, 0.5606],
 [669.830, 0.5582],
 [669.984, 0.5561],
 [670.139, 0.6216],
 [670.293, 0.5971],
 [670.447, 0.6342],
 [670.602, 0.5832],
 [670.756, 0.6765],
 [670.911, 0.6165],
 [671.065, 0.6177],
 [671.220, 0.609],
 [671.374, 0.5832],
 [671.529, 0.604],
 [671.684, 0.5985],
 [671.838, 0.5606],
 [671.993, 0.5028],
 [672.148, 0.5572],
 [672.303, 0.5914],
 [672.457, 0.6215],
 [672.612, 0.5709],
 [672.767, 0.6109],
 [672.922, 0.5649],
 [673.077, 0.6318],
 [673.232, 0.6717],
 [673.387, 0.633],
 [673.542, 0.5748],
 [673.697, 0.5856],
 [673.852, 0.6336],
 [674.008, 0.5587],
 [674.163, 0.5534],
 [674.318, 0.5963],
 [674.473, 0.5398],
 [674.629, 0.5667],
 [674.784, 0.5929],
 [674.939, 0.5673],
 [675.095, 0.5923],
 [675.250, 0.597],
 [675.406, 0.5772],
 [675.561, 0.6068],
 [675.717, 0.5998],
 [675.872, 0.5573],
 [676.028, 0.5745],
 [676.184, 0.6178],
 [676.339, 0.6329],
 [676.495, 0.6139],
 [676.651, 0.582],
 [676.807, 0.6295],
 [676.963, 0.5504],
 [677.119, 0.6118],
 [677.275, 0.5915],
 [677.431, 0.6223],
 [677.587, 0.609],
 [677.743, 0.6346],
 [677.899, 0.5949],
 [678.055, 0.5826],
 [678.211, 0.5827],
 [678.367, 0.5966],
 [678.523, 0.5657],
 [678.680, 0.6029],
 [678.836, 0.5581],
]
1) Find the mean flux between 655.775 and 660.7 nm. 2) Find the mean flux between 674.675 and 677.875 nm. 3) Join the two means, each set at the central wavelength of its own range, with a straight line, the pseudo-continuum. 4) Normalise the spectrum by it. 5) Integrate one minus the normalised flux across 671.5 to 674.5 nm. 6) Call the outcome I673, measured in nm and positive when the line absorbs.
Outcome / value 0.06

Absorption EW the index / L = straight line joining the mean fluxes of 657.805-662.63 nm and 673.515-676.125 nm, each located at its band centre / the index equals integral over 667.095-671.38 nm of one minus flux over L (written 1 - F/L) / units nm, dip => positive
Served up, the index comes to -0.08 nm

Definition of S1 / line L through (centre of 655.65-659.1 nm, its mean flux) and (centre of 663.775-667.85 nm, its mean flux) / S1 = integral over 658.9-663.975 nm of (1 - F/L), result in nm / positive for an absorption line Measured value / 0.12 nm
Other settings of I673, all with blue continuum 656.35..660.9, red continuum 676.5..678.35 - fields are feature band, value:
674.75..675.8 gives 0.02 nm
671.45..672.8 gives 0.06 nm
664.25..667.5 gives -0.10 nm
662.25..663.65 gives 0.03 nm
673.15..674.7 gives 0.03 nm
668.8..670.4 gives 0.01 nm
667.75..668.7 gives 0.03 nm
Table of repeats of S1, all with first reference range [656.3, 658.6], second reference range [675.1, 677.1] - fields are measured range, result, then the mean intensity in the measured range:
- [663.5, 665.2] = -0.04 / 0.625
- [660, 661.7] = 0.02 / 0.607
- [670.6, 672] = 0.00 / 0.601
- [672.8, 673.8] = -0.02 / 0.611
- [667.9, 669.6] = 0.01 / 0.6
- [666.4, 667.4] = -0.04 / 0.633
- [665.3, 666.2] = 0.00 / 0.612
